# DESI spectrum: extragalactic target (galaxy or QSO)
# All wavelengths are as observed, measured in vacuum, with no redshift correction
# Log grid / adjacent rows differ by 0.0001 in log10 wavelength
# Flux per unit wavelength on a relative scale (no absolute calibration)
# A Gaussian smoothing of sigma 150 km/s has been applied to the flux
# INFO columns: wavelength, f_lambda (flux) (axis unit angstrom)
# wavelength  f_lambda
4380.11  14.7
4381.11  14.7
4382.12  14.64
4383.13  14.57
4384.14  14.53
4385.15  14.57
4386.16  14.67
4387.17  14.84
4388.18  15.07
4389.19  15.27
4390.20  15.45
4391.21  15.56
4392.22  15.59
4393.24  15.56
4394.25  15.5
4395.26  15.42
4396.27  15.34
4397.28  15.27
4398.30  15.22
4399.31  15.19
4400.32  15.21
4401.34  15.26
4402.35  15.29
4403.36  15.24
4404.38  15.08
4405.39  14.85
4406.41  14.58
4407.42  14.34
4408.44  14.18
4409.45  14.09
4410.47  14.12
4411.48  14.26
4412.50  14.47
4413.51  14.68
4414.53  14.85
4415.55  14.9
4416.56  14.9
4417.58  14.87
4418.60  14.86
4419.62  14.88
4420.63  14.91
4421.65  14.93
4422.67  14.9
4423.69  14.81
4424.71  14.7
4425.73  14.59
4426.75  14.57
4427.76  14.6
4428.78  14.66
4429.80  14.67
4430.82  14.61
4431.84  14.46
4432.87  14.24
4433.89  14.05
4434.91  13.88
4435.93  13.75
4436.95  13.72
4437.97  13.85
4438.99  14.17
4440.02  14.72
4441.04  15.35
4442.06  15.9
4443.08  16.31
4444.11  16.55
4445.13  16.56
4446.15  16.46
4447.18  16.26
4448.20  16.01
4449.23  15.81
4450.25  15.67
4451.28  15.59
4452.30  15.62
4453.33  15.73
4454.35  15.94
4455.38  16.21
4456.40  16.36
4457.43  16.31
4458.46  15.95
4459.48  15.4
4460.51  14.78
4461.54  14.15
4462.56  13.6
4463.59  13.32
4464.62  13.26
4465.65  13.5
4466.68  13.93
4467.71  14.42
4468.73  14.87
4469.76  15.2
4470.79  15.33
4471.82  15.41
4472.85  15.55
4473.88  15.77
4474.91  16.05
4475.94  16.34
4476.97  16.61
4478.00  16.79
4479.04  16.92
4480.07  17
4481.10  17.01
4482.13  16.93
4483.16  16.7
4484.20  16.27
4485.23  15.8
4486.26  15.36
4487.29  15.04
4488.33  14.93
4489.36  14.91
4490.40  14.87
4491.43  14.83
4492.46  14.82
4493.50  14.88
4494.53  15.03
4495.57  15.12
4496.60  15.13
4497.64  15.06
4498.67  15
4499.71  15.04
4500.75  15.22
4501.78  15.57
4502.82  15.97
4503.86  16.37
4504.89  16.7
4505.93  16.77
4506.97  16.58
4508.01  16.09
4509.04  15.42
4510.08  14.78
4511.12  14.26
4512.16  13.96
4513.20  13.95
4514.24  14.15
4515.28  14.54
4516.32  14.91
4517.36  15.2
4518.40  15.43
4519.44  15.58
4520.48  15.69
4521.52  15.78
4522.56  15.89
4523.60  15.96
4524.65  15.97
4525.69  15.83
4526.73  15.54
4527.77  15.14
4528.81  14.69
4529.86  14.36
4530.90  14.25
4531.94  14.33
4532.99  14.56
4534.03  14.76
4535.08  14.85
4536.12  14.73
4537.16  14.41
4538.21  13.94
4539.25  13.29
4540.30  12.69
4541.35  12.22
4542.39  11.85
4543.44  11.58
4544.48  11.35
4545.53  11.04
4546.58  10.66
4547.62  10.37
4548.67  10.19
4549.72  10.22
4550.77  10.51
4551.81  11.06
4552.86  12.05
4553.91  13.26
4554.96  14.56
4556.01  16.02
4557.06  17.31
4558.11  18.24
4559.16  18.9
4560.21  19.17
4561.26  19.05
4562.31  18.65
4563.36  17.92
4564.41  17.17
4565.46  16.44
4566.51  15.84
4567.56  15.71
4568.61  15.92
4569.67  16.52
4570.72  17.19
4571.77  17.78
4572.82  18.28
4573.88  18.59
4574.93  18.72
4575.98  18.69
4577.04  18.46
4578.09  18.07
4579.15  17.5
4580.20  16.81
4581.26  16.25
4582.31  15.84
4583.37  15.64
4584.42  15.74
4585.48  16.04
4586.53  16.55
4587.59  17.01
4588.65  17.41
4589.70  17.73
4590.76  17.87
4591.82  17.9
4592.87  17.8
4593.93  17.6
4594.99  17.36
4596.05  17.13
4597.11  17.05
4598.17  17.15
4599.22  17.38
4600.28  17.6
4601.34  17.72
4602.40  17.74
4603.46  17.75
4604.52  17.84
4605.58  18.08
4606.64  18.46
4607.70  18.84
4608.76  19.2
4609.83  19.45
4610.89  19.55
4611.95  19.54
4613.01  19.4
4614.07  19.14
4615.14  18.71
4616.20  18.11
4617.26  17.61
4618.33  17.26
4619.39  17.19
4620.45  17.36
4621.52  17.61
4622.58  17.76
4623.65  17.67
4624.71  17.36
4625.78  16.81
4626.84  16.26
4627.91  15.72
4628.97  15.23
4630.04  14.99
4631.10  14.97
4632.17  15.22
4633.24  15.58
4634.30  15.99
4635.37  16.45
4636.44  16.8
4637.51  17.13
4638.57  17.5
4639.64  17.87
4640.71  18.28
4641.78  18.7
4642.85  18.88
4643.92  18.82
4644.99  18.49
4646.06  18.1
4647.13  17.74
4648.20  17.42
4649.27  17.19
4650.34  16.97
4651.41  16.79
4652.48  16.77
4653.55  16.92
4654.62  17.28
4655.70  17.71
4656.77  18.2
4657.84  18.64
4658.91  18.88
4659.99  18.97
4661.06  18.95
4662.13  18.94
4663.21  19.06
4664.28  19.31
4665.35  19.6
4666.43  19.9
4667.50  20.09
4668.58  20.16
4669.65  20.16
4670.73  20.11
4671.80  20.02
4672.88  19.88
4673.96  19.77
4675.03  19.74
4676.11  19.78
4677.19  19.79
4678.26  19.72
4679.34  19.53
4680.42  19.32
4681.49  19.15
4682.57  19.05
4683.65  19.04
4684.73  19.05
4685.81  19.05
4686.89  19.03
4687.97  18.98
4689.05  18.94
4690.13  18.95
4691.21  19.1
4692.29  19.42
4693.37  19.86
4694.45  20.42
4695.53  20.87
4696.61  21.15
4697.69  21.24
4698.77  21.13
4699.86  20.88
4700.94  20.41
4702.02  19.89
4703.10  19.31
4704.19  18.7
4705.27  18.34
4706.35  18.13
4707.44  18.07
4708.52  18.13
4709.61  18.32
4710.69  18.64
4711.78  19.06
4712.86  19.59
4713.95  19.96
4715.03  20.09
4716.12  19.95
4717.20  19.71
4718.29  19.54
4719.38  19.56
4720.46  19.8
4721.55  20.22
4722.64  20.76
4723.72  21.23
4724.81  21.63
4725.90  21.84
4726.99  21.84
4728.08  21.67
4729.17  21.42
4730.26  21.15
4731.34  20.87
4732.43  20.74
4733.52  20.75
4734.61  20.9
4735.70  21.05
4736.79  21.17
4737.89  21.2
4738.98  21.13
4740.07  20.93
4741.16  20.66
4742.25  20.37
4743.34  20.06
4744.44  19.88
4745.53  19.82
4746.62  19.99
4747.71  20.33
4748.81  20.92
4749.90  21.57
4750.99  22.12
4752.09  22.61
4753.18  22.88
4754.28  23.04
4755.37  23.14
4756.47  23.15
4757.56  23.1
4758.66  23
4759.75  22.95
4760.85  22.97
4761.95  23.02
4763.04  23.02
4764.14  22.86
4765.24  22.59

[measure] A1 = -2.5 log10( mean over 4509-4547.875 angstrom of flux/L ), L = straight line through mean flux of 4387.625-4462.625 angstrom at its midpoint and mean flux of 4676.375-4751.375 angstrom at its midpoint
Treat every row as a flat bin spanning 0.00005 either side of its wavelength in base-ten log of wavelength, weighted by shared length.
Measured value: 0.19 mag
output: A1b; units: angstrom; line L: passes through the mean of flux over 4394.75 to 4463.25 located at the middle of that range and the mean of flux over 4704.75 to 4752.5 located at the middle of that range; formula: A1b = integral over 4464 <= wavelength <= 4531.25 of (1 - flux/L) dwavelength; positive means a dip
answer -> 3.51 angstrom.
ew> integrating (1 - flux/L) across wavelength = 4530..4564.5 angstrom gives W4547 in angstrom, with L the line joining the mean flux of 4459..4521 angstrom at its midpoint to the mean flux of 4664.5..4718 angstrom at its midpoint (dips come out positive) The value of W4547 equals 5.2 angstrom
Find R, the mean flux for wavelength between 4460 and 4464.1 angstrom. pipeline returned 14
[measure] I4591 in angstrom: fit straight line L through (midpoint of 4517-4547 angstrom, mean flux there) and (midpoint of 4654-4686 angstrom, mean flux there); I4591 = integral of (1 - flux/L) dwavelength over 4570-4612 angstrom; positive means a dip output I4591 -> -3.30 angstrom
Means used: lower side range 14.2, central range 17.7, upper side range 19.3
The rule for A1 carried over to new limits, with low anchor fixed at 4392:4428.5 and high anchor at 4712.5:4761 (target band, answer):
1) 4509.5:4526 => 0.125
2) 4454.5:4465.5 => 0.065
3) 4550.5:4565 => 0.104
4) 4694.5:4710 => 0.044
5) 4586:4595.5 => 0.052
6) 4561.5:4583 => 0.040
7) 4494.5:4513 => 0.084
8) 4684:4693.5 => 0.061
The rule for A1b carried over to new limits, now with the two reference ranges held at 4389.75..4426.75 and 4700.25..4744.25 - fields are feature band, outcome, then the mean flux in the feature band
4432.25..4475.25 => 1.5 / 15.1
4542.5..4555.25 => 4.4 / 11.4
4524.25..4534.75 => 1.3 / 14.9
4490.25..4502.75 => 1.0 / 15.1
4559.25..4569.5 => 0.1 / 17.4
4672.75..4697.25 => 0.0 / 19.6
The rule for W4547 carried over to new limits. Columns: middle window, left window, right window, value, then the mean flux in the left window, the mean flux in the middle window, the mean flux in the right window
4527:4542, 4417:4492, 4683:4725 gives 2.2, 15.2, 14.2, 19.6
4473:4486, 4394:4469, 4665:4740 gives -0.5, 14.9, 16.5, 20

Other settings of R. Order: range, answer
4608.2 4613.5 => 19.4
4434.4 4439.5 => 13.9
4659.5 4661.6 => 19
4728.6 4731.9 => 21.2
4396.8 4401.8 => 15.2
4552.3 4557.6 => 14.6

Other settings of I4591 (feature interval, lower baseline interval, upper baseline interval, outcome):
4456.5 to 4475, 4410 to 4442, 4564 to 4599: 0.5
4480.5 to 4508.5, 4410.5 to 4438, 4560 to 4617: 0.4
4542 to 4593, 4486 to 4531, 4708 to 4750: 2.7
